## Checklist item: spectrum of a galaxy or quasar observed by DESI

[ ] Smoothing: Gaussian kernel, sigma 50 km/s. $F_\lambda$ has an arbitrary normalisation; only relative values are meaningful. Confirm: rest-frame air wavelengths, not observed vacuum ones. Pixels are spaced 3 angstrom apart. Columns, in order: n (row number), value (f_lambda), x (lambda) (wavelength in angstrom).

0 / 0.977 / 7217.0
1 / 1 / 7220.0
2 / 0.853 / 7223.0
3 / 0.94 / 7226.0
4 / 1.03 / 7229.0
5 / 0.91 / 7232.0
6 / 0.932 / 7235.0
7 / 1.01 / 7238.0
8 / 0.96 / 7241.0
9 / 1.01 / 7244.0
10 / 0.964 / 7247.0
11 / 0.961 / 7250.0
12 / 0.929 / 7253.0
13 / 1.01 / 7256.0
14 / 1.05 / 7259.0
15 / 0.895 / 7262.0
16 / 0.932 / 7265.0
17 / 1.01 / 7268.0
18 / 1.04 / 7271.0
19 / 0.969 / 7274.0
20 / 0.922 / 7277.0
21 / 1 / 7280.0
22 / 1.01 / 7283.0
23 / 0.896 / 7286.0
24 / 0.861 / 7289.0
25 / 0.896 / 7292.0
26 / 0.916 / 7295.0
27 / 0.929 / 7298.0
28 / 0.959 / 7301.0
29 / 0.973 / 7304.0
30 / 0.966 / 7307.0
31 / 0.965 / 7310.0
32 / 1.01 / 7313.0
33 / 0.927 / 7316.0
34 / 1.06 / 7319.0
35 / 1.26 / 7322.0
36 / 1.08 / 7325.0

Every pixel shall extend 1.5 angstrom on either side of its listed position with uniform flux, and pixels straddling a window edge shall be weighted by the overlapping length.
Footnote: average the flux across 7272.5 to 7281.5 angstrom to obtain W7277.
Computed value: 0.964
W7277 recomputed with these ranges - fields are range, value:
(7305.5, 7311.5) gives 0.965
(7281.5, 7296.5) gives 0.916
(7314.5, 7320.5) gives 0.994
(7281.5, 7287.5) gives 0.953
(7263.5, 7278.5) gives 0.975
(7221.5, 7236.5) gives 0.933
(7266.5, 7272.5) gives 1.03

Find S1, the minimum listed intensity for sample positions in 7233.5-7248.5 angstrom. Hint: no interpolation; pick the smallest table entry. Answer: 0.932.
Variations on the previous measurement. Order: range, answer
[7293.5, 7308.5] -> 0.916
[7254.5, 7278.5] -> 0.895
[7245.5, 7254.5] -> 0.929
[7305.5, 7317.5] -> 0.927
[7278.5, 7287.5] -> 0.896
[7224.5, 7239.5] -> 0.91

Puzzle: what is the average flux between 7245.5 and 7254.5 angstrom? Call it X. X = 0.951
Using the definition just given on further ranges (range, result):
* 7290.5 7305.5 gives 0.935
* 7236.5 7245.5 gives 0.993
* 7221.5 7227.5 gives 0.896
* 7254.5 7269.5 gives 0.979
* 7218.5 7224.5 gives 0.926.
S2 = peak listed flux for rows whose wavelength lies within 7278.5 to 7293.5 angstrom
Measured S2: 1.01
